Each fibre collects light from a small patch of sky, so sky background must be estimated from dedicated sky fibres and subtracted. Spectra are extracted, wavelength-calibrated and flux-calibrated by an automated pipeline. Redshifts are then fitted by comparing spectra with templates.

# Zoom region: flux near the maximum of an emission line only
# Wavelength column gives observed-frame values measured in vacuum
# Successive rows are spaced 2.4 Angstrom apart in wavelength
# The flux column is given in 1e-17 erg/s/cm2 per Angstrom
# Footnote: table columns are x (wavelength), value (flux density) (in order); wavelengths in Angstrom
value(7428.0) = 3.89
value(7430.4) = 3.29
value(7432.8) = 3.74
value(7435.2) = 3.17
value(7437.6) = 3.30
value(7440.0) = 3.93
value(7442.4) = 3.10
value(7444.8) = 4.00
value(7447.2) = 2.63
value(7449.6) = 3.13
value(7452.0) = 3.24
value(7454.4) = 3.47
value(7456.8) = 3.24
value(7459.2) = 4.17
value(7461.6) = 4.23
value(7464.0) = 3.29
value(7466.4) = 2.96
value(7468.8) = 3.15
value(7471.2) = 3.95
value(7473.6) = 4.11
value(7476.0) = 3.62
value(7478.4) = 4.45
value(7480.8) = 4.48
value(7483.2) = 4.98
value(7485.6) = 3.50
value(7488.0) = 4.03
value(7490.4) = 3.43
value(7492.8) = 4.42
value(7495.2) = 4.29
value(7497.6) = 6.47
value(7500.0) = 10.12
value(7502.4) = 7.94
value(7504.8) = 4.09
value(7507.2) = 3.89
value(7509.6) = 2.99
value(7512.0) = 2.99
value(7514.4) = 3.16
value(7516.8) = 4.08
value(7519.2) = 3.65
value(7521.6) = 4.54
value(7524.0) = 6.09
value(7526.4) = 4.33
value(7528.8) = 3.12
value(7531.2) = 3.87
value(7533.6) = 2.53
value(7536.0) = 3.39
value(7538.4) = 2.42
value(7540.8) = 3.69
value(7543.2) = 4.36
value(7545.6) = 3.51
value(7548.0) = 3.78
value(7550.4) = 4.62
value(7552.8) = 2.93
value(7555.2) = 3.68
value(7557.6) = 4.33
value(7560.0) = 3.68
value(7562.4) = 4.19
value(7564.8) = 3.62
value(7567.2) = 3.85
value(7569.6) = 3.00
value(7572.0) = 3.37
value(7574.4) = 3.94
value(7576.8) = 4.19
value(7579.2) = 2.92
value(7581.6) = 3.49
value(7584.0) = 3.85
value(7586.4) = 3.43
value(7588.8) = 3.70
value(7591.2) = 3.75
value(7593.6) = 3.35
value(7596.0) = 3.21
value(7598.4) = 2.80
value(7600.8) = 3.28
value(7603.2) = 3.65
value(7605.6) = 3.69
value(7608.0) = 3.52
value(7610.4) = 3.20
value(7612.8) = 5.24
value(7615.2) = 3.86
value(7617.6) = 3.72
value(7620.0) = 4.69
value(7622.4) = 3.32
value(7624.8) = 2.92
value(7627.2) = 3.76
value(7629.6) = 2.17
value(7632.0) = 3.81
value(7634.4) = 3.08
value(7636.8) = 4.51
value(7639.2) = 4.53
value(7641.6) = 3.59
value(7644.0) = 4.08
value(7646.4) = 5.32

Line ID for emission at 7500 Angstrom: H-alpha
